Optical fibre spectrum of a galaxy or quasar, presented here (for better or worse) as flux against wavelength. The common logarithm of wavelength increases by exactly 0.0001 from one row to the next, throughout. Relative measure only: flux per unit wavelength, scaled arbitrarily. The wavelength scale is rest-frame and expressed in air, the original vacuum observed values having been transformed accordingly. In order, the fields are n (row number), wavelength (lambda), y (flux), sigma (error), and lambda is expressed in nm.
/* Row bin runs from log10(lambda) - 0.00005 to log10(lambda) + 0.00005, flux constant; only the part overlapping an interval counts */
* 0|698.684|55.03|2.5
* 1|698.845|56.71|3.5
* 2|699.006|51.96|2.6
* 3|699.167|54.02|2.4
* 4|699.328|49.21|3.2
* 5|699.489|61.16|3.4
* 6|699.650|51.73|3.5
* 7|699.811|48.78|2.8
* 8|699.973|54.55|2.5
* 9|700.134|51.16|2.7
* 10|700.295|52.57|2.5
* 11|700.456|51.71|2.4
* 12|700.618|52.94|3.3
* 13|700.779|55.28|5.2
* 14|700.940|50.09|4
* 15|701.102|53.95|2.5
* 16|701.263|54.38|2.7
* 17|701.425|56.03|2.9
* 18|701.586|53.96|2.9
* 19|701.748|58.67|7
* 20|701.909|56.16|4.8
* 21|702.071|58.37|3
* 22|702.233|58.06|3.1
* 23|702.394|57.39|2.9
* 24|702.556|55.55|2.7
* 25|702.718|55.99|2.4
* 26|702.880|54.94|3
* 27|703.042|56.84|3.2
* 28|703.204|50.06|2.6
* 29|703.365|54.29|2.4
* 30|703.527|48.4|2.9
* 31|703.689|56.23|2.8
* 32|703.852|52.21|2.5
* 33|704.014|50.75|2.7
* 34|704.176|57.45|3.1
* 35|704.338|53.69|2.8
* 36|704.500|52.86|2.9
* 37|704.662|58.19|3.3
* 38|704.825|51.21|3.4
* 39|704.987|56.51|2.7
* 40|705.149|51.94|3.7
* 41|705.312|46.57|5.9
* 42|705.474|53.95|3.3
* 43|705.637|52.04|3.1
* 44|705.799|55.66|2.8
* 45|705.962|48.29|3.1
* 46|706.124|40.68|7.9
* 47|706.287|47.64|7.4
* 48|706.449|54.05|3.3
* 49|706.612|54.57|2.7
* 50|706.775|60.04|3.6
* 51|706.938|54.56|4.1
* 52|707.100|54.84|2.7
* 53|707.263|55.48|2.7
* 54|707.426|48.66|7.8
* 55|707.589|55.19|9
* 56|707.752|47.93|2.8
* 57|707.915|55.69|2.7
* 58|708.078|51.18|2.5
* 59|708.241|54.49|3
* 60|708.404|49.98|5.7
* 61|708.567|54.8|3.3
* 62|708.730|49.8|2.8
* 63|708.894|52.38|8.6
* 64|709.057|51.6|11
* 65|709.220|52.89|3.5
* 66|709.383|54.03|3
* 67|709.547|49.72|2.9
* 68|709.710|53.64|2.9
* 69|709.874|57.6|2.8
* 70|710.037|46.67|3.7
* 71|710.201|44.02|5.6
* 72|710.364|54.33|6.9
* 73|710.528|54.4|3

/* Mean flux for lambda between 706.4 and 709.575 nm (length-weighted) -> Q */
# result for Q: 53.1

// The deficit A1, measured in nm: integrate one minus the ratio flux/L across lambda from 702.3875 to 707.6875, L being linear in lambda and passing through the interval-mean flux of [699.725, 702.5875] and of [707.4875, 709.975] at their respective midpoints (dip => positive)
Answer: 0.03 nm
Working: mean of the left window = 54.4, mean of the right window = 52.6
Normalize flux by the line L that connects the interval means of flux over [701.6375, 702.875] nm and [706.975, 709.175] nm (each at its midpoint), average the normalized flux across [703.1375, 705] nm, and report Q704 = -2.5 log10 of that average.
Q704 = 0.043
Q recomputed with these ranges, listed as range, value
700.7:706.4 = 53.6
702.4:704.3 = 54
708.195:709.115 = 52.1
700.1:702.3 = 54.6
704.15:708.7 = 52.7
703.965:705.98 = 53.2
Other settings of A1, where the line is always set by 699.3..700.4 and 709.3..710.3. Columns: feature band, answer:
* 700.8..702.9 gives -0.13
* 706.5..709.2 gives -0.10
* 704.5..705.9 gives -0.03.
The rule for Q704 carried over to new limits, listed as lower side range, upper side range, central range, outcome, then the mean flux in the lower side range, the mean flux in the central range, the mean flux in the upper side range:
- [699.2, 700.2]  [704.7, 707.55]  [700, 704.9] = -0.03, 52.8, 54.3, 52.3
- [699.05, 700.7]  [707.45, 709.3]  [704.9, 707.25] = 0.00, 52.8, 52.3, 52.2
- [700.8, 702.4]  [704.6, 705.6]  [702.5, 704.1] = 0.02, 55.6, 53.5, 52.9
